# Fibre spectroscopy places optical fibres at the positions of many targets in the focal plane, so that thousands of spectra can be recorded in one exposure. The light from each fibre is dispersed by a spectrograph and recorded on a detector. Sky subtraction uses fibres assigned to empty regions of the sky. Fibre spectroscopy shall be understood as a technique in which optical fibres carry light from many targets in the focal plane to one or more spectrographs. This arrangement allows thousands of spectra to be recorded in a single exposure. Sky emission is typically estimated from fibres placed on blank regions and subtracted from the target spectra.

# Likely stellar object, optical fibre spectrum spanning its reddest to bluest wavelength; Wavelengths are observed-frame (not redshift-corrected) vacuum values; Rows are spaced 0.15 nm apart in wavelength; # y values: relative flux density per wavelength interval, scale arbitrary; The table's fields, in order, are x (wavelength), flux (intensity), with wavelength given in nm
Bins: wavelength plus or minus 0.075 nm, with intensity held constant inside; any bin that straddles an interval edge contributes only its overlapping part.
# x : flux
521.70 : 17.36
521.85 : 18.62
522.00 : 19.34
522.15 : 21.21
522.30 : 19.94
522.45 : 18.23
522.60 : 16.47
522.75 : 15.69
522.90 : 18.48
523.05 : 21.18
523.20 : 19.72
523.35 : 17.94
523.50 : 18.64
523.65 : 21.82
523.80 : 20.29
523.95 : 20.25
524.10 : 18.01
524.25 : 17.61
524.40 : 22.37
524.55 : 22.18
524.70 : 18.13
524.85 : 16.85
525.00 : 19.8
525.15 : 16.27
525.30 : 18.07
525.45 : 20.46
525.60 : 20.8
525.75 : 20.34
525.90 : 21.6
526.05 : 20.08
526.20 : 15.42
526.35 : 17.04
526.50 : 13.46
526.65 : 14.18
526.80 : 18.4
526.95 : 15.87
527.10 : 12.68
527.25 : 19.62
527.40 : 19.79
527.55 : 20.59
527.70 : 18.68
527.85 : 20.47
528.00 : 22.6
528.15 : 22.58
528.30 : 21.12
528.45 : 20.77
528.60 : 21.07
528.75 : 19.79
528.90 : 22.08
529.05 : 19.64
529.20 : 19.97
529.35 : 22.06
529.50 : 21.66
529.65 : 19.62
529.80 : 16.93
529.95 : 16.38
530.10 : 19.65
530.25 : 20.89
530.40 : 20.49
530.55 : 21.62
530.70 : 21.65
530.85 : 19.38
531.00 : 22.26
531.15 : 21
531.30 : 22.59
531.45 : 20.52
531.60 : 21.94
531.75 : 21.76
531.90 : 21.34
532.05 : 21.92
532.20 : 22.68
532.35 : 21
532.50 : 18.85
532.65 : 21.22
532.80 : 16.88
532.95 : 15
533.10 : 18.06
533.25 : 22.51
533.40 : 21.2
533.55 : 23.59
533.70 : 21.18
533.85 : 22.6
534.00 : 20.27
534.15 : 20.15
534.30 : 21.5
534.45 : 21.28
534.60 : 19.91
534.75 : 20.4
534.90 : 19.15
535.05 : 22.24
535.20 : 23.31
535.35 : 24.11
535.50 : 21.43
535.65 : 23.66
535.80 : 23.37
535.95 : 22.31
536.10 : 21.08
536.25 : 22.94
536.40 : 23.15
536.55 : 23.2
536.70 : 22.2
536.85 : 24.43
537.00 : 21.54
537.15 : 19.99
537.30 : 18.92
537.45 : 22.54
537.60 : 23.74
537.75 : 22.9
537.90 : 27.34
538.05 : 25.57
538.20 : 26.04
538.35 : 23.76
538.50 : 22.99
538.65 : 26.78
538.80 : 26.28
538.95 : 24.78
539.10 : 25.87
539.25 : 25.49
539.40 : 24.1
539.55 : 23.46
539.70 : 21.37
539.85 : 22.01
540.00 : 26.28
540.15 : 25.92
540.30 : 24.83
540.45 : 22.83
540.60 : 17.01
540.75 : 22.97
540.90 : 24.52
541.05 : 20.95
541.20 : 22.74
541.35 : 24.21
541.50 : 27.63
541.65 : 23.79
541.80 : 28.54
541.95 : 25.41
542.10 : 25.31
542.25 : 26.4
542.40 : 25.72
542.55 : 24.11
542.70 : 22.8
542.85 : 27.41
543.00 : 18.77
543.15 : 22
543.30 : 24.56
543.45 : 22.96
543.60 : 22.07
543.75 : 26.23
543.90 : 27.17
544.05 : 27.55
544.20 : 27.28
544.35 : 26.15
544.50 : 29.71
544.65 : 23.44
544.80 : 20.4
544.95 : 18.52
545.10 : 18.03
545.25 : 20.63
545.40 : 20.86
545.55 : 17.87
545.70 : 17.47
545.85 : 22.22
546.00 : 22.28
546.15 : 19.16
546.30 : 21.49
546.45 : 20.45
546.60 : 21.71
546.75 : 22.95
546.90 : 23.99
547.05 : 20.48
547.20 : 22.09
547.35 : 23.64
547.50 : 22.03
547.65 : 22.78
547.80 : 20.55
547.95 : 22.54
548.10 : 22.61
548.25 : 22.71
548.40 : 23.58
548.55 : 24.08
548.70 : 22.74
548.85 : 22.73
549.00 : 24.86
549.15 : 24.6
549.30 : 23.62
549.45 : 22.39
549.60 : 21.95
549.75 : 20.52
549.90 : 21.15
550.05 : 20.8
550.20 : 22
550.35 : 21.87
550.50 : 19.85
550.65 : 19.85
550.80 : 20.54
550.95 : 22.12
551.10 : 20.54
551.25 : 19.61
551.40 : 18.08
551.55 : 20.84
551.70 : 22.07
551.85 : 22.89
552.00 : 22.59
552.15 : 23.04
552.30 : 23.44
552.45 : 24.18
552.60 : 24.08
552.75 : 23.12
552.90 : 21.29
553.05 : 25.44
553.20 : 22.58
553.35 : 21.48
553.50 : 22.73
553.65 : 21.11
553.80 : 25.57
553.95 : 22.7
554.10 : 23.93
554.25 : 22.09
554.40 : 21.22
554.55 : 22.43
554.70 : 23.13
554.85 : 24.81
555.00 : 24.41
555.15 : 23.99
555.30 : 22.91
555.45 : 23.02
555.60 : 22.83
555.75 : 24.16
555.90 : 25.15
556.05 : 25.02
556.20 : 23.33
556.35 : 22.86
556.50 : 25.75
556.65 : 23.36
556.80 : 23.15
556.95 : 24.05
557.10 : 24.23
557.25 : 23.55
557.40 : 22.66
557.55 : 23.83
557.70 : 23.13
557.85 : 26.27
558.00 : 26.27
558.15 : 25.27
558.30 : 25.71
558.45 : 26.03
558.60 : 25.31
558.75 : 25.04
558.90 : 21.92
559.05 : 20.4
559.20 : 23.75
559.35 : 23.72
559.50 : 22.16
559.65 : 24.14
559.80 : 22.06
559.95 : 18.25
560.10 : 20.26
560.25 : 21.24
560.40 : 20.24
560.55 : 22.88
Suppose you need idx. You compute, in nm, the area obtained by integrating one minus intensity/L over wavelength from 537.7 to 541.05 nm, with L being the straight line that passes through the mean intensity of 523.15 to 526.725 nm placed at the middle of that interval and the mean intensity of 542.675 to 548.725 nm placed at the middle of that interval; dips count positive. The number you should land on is -0.430 nm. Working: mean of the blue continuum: 18.8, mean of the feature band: 24.2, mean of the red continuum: 22.6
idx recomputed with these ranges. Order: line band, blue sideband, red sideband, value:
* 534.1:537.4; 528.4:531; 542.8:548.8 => -0.11 nm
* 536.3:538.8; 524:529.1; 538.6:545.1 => -0.08 nm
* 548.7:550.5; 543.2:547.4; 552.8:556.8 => 0.05 nm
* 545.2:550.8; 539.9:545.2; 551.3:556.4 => 0.42 nm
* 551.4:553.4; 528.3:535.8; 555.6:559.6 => 0.06 nm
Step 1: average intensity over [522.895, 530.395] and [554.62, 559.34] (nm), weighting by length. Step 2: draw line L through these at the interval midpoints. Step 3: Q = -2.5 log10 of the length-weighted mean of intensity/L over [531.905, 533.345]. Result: 0.02 mag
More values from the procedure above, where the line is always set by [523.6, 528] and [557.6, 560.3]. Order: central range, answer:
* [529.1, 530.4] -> -0.02 mag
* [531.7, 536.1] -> -0.07 mag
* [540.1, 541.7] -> -0.12 mag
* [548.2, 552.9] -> 0.00 mag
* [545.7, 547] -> 0.01 mag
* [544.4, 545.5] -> -0.01 mag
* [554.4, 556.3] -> -0.04 mag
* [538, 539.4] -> -0.22 mag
